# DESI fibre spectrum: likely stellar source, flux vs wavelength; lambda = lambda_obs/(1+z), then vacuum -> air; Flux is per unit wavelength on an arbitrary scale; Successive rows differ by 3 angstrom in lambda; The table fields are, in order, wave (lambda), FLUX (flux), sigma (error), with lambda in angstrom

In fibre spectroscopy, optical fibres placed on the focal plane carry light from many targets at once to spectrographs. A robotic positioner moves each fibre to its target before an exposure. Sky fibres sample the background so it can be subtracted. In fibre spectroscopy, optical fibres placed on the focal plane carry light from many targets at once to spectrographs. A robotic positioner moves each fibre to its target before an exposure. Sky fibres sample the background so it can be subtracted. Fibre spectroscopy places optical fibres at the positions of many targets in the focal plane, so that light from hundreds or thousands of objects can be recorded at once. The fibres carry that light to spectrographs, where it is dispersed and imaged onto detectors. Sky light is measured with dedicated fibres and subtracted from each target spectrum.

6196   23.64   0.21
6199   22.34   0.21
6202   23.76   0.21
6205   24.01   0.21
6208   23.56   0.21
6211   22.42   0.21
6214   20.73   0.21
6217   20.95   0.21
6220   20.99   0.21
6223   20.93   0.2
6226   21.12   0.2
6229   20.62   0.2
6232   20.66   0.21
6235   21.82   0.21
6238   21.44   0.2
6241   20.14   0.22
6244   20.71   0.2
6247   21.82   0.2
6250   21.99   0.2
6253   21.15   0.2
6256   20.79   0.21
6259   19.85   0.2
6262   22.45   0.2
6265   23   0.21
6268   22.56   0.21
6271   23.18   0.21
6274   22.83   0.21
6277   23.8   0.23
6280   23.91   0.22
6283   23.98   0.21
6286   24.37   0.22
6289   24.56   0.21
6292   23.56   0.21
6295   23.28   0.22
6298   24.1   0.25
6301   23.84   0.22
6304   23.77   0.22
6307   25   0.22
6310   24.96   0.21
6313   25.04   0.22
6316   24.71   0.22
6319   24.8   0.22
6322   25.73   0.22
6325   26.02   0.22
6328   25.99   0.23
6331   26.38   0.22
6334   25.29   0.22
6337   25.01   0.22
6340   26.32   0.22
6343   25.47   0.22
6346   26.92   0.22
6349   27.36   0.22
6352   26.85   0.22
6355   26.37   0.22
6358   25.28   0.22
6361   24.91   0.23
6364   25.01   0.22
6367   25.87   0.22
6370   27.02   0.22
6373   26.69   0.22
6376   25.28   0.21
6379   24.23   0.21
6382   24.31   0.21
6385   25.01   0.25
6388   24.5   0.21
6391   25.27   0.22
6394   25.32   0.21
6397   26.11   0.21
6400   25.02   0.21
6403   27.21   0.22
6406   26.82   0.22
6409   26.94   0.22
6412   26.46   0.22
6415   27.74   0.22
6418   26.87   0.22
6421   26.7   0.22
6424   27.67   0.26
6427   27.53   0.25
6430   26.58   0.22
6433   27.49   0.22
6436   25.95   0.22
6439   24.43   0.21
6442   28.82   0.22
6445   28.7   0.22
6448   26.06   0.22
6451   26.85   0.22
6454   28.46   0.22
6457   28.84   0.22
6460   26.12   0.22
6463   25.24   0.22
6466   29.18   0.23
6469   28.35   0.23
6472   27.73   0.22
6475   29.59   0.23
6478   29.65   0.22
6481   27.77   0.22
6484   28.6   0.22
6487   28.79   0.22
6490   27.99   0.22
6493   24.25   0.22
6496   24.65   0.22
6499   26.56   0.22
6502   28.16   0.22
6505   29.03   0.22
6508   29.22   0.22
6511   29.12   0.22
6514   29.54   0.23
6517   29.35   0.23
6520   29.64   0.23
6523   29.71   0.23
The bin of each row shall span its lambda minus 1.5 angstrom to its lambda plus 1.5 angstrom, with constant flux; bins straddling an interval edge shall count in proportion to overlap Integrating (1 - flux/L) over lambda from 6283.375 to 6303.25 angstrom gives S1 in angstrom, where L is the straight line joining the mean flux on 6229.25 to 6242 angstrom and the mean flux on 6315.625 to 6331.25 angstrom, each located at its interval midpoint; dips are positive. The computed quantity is 0.1 angstrom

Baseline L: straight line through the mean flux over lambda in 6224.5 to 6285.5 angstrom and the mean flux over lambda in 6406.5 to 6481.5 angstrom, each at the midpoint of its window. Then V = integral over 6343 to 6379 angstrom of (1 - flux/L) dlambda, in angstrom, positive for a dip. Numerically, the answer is -1.5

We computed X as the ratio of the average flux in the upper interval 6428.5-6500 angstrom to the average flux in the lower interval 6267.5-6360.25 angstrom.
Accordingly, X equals 1.10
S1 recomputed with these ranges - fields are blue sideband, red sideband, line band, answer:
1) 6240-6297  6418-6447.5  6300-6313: -0.5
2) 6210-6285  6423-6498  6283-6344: -3.5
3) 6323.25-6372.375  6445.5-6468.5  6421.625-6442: 0.2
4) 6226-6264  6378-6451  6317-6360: -3.5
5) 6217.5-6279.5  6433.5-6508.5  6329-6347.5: -1.5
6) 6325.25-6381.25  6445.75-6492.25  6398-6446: 0.3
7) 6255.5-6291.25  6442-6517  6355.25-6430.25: -0.5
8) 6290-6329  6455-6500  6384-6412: 0.4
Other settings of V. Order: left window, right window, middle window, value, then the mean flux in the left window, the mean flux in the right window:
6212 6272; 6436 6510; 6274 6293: -1.26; 21.3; 27.6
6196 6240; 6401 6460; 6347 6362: -0.59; 21.9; 27.1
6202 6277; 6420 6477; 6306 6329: -1.36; 21.7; 27.4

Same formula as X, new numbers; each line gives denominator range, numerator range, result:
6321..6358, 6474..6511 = 1.07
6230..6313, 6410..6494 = 1.21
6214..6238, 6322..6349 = 1.24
